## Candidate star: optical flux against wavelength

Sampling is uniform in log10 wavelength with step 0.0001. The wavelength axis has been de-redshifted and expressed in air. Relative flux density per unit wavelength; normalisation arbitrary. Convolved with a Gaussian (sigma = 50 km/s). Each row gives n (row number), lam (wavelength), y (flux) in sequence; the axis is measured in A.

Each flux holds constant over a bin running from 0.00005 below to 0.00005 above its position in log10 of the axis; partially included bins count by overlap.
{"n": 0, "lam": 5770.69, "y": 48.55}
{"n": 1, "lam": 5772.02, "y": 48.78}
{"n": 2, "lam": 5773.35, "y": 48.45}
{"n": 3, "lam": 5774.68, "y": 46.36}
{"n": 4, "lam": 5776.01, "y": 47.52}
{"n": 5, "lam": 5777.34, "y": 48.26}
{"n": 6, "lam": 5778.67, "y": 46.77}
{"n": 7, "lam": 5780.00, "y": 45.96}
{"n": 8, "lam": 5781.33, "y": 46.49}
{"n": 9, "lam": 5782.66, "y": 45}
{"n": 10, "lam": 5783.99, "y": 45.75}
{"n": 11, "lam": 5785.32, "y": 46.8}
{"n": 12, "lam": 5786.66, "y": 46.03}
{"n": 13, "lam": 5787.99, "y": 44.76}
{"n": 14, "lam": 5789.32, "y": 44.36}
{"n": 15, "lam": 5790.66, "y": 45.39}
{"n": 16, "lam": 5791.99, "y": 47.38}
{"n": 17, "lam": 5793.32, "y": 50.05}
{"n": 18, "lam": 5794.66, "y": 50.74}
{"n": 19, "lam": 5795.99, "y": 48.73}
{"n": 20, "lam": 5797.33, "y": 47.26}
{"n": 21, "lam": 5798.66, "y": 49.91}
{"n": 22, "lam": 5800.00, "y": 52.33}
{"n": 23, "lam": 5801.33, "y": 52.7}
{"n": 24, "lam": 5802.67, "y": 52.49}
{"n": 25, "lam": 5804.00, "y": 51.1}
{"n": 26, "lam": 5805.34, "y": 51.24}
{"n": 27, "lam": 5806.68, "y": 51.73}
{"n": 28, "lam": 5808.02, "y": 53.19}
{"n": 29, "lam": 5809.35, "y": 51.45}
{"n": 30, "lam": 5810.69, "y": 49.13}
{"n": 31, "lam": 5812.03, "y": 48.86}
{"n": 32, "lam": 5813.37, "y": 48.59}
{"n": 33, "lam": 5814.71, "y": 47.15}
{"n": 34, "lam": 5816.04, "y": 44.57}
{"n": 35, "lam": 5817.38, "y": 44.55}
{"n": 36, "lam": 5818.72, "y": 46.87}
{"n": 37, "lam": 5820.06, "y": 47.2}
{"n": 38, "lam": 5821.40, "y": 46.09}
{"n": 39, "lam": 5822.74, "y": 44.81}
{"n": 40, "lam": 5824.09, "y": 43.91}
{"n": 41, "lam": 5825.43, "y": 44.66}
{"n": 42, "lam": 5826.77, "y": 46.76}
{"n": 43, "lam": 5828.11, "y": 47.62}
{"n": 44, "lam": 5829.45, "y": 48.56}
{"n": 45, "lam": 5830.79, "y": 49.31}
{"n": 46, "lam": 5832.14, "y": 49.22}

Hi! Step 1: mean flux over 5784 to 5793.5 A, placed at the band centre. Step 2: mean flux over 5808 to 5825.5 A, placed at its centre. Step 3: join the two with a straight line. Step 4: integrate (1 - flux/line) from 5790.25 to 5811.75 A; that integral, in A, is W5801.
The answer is -1.7 A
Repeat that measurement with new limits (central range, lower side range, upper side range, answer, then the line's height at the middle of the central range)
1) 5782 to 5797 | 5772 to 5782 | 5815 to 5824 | 0.0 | 46.8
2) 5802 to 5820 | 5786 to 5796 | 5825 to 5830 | -0.8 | 47.1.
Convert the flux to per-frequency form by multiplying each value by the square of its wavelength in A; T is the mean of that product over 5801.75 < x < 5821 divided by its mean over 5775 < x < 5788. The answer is 1.1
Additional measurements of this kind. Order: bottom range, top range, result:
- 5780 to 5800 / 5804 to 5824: 1.03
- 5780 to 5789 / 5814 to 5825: 1.01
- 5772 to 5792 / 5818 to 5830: 1.01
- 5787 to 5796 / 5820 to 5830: 0.99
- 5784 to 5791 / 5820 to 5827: 1.01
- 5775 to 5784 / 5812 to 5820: 1.01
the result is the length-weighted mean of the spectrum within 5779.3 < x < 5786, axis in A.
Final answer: 46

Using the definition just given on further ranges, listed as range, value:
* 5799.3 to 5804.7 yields 52.1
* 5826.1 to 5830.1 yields 47.7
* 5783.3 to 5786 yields 46.2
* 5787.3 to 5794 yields 46.4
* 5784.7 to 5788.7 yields 45.8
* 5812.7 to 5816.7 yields 46.9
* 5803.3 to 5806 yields 51.2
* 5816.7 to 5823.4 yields 45.9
